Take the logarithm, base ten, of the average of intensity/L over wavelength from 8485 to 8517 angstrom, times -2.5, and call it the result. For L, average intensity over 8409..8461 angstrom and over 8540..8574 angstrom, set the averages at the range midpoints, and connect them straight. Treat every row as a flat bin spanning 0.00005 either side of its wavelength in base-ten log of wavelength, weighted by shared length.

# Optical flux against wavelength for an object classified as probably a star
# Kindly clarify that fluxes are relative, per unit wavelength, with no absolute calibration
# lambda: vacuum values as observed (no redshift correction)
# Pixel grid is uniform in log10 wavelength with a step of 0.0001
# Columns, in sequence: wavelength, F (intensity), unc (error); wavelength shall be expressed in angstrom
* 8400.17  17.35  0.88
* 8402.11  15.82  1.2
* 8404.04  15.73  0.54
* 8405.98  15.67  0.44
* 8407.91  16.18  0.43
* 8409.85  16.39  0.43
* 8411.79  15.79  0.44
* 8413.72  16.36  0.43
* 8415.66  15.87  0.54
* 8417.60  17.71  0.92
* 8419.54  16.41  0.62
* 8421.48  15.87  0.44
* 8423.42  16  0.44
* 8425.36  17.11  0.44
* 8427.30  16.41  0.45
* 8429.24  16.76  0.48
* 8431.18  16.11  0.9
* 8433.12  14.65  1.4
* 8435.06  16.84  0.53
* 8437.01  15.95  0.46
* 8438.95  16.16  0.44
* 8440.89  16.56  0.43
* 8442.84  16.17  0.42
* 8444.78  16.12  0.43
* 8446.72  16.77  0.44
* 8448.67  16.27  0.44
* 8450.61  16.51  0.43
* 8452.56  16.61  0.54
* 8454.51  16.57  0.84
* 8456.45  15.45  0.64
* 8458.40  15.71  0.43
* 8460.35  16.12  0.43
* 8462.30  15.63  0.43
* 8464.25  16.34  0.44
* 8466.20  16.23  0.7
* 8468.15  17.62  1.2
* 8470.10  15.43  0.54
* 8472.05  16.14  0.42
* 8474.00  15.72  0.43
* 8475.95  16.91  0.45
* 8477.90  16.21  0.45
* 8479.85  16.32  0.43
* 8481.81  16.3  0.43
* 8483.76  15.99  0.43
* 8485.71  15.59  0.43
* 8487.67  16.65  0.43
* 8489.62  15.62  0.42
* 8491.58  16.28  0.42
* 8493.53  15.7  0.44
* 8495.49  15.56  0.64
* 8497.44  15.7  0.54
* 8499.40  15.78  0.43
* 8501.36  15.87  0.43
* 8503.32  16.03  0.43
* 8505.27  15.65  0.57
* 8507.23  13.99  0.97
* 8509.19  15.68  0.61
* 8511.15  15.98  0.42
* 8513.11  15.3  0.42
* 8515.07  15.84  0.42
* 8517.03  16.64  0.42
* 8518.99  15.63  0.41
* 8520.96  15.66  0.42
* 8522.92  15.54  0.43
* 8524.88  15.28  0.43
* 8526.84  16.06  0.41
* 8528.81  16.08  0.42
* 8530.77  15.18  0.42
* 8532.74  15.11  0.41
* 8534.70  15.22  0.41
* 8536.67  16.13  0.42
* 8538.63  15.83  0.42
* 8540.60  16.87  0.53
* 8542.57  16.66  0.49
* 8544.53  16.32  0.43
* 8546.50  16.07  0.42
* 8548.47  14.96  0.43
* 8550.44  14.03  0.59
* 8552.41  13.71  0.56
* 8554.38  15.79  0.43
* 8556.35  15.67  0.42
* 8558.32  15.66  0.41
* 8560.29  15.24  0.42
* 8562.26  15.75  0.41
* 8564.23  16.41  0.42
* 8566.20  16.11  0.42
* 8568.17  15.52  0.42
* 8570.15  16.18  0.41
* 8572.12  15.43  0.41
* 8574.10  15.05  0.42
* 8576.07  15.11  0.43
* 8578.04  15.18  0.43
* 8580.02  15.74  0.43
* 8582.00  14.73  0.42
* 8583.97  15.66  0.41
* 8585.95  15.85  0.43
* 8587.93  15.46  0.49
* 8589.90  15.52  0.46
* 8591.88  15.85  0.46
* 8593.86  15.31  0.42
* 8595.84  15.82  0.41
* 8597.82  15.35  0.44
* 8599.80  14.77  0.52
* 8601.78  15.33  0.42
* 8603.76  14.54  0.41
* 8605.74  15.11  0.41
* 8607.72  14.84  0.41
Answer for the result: 0.01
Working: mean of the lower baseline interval 16.3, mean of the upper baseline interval 15.6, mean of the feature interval 15.7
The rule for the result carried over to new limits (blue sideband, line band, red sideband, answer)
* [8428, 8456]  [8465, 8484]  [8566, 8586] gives -0.01 mag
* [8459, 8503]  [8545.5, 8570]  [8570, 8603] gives 0.01 mag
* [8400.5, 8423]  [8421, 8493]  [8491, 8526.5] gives -0.02 mag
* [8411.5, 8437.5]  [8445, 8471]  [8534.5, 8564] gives -0.01 mag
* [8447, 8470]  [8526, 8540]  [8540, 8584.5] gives 0.00 mag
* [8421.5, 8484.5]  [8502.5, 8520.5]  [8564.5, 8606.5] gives 0.02 mag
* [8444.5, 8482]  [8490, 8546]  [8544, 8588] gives 0.00 mag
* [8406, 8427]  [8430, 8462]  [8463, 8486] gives 0.01 mag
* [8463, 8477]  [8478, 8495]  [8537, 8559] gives 0.01 mag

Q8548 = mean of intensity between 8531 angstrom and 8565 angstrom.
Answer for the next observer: 15.6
